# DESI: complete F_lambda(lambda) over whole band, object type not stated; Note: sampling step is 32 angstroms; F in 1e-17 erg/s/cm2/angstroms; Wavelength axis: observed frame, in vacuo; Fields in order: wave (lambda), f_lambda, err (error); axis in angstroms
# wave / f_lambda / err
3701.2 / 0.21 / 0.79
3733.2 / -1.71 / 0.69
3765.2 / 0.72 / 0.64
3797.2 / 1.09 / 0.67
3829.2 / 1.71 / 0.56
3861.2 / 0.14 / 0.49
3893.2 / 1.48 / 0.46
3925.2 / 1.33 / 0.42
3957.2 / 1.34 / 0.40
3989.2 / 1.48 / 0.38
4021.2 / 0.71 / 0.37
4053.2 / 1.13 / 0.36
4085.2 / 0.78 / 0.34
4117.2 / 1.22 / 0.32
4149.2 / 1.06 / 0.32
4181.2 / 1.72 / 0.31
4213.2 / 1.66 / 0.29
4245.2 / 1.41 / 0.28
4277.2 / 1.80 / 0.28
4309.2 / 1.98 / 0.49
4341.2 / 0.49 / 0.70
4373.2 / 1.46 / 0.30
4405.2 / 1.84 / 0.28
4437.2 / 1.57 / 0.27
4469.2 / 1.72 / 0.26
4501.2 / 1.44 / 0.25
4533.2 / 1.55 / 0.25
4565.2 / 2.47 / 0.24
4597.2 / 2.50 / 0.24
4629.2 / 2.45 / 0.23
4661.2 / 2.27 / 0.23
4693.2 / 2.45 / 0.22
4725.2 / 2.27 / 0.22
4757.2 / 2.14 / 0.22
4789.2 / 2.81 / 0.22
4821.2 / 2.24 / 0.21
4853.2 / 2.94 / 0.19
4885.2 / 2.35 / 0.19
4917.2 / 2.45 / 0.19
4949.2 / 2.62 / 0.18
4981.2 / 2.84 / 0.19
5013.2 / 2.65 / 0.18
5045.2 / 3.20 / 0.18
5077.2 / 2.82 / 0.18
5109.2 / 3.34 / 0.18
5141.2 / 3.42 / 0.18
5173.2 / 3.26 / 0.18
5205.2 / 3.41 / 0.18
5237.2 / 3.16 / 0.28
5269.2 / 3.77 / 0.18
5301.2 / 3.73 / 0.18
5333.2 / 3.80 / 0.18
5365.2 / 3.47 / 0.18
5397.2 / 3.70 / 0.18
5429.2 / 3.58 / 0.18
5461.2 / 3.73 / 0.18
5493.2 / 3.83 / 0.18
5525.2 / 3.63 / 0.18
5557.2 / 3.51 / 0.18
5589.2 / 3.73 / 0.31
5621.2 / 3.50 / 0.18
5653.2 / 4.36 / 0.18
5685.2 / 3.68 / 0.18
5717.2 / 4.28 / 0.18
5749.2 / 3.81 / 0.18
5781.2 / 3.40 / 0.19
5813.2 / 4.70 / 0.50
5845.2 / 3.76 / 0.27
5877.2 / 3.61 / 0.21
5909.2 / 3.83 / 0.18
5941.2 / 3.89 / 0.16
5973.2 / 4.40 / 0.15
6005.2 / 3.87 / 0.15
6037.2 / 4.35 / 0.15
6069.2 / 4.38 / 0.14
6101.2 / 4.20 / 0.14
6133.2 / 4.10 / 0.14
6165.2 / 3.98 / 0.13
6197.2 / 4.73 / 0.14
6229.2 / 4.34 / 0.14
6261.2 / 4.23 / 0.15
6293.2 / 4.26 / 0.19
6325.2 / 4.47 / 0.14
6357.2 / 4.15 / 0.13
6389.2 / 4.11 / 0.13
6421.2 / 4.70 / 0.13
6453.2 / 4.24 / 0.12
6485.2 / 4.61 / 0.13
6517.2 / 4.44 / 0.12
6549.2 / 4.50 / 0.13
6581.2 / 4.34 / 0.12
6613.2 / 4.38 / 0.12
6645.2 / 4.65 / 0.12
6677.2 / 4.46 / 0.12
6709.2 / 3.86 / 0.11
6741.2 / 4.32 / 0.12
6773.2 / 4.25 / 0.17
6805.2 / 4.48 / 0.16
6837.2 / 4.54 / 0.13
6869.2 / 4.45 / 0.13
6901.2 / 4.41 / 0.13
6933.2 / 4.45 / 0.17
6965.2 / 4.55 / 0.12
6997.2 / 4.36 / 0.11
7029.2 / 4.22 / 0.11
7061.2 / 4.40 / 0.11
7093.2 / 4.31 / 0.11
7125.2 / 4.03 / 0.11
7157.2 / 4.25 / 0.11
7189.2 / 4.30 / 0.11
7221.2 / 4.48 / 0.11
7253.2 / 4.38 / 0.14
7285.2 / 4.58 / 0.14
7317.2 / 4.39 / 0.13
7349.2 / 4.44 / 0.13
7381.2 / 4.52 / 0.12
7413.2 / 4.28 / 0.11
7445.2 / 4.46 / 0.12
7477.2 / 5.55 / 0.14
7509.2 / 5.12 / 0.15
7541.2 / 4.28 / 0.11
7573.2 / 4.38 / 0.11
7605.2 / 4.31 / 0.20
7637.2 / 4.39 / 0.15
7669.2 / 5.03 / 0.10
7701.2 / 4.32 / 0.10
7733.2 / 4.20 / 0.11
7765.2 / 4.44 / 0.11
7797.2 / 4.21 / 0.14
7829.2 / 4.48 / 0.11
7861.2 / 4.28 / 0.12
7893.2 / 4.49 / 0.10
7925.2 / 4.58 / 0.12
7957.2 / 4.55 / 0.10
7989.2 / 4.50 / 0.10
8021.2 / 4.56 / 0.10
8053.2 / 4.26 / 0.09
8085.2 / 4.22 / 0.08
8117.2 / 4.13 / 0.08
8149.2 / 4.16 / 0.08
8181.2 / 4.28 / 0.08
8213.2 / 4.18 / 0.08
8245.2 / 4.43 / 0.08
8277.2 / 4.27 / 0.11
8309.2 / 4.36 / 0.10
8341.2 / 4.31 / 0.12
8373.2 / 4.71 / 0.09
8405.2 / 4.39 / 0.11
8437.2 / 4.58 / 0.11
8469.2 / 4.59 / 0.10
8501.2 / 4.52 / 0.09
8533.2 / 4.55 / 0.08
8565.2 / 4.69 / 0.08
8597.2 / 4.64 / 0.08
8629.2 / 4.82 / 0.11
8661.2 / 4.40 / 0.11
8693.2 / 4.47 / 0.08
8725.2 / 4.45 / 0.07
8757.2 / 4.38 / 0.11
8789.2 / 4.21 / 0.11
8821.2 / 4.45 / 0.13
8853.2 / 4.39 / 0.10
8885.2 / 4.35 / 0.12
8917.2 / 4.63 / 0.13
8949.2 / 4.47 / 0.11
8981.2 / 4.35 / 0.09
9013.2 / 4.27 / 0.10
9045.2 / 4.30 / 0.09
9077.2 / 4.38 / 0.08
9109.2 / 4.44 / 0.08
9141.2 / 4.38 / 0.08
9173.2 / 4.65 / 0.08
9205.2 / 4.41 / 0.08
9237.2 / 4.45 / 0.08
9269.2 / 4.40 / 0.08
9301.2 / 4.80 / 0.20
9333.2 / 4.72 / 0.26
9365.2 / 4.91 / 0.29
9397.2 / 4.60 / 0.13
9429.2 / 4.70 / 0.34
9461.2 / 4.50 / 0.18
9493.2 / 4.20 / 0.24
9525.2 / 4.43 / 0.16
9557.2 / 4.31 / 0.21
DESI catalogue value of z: 0.14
